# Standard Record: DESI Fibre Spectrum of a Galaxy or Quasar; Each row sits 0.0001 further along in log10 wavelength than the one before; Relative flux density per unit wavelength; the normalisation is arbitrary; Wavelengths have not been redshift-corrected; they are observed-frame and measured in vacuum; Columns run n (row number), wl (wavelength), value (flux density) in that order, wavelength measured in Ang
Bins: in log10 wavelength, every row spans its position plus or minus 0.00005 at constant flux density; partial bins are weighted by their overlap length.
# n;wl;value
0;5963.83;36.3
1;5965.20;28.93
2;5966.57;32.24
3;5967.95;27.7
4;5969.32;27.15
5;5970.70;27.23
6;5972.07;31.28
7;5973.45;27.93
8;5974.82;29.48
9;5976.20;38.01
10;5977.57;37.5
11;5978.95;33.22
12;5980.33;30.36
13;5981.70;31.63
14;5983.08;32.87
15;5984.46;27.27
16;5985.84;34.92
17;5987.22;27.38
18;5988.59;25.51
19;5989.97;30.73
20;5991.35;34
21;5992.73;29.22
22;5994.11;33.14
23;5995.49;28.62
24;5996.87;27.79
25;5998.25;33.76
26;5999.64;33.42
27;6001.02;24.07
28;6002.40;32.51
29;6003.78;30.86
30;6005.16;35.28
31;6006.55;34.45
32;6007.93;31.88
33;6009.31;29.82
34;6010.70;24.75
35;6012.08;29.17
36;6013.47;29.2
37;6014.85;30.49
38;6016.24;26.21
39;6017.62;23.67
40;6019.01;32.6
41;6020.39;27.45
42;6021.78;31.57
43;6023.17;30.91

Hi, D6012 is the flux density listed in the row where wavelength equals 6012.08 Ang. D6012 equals 29.17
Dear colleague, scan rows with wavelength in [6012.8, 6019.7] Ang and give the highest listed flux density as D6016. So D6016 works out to 32.6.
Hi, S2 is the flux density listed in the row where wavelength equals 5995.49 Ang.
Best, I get 28.62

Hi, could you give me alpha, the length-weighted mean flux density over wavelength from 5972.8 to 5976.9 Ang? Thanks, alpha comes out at 31.9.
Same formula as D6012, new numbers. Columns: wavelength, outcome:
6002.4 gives 32.51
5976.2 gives 38.01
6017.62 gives 23.67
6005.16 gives 35.28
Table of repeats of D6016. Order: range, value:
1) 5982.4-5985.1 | 32.87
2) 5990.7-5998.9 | 34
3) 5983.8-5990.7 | 34.92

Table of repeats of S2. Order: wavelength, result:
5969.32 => 27.15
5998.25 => 33.76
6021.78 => 31.57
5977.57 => 37.5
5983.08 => 32.87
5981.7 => 31.63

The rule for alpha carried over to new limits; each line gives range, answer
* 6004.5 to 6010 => 32.8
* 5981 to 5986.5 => 31.7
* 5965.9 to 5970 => 29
